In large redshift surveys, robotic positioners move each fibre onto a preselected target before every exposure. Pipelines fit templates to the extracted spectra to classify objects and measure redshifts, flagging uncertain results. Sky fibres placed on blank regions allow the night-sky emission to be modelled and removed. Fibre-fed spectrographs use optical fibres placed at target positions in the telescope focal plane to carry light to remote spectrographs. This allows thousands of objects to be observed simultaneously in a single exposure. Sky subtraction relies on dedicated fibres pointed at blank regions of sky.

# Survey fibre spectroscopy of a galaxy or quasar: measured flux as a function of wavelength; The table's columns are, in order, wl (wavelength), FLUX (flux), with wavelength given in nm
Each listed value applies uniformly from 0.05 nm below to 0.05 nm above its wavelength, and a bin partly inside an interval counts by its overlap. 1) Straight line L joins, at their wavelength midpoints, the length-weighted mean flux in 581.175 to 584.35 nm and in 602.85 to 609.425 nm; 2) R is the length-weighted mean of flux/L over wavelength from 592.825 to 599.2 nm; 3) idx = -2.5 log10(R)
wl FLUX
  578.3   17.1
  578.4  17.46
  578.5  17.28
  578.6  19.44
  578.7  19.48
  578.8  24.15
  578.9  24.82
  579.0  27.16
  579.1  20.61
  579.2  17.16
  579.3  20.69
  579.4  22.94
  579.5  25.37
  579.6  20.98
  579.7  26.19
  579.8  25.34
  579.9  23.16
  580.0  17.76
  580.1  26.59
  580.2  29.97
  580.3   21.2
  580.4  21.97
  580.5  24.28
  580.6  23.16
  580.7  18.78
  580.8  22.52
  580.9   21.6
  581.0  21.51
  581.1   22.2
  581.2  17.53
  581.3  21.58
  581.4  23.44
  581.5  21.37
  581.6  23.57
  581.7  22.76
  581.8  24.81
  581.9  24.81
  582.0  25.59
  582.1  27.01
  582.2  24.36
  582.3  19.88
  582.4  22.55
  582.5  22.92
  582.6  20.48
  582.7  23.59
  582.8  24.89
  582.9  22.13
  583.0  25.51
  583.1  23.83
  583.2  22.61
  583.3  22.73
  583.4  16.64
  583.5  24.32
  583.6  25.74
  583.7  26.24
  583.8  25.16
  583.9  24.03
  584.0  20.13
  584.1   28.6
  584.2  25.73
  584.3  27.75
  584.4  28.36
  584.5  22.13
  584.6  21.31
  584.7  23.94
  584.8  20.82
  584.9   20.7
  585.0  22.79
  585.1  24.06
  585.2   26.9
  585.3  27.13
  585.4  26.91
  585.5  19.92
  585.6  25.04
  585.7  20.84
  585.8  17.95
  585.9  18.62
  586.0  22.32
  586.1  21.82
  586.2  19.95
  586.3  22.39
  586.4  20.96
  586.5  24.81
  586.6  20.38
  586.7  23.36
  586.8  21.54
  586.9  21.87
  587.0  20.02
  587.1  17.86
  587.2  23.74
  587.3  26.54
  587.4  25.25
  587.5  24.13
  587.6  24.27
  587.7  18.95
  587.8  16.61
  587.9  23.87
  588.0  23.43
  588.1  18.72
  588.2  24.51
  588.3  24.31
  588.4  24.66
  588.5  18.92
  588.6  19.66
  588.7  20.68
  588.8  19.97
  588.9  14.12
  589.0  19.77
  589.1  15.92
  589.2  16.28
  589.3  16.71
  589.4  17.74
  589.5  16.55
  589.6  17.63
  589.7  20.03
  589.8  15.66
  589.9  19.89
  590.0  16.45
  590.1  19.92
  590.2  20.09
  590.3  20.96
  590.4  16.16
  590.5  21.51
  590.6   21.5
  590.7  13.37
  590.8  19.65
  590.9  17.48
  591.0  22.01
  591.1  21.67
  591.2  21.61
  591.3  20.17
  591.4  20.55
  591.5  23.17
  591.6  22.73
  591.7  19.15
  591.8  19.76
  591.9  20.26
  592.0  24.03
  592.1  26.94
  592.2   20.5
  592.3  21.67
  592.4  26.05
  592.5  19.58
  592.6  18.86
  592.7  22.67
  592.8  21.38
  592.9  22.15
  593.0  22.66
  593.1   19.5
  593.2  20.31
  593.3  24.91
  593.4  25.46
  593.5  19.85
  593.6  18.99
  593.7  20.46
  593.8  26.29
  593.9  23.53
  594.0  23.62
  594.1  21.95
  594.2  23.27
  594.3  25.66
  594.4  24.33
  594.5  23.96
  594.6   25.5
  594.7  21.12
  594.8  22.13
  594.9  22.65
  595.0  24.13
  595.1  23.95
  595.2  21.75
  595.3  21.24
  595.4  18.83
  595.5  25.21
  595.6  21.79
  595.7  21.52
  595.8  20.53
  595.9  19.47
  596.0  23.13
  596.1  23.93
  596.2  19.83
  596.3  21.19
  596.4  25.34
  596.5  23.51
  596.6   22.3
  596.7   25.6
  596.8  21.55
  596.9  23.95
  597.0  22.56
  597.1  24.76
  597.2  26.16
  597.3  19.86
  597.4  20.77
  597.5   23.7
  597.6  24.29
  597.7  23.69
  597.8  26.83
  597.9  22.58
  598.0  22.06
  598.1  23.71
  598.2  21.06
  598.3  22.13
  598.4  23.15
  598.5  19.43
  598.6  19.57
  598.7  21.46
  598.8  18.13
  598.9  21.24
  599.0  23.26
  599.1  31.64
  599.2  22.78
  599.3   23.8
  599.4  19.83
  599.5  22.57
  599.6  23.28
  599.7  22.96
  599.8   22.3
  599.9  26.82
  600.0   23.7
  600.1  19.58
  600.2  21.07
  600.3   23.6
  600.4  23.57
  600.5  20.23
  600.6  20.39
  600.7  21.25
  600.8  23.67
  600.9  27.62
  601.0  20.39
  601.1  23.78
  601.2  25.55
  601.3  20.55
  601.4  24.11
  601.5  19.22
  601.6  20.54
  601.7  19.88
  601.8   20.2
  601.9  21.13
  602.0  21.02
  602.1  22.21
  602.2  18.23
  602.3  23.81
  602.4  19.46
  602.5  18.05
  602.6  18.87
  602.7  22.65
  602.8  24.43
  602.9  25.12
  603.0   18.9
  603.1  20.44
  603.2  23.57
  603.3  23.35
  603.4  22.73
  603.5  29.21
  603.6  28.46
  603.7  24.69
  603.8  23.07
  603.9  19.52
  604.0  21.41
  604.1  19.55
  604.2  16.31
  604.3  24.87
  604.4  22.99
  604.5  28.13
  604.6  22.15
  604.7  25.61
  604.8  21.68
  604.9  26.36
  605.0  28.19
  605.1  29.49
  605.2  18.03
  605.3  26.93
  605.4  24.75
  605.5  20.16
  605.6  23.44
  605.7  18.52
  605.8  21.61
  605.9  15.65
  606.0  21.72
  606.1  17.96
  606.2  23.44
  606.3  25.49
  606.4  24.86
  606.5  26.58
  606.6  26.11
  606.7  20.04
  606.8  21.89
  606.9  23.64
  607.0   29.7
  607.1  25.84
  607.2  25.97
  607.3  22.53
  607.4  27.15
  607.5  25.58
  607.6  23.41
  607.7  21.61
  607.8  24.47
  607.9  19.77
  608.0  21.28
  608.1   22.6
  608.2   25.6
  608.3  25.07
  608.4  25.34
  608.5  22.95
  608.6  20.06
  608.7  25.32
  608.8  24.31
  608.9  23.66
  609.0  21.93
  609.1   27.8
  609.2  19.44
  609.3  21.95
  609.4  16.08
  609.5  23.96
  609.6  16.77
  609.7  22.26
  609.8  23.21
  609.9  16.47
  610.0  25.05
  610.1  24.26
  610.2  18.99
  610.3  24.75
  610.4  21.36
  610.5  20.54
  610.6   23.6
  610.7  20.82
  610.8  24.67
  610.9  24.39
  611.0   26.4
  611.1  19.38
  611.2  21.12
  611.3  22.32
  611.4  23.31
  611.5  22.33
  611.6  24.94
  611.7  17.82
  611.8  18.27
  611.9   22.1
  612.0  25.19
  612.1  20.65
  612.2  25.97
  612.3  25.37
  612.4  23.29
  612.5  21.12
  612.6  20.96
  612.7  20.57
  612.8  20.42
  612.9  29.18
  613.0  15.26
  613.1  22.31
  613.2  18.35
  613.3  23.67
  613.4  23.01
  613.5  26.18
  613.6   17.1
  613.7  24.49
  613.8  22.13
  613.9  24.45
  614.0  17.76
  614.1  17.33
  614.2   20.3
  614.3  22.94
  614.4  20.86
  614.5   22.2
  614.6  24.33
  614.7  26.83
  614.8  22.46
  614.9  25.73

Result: 0.03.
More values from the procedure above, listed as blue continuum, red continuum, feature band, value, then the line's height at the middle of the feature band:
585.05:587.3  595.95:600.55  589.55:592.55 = 0.11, 22.5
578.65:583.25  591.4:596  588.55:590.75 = 0.23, 22.5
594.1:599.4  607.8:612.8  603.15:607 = -0.04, 22.5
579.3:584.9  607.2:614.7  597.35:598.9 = 0.03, 22.8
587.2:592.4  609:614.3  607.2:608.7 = -0.09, 21.7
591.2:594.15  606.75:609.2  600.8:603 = 0.07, 23.2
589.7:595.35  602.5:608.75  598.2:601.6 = 0.00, 22.5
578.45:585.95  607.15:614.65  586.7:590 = 0.13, 22.9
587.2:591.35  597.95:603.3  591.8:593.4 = -0.08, 20.6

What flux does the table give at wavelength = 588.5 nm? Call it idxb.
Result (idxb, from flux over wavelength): 18.92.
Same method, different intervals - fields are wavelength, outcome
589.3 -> 16.71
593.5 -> 19.85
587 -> 20.02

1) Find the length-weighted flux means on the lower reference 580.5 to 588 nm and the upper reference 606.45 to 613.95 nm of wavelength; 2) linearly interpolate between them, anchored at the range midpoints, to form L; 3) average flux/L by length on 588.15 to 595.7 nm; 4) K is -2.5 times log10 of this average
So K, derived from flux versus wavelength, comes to 0.09 mag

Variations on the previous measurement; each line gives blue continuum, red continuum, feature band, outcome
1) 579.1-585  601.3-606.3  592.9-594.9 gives -0.006 mag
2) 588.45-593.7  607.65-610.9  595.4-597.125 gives -0.092 mag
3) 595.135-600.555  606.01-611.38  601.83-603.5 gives 0.051 mag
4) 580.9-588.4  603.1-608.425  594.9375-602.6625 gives 0.048 mag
